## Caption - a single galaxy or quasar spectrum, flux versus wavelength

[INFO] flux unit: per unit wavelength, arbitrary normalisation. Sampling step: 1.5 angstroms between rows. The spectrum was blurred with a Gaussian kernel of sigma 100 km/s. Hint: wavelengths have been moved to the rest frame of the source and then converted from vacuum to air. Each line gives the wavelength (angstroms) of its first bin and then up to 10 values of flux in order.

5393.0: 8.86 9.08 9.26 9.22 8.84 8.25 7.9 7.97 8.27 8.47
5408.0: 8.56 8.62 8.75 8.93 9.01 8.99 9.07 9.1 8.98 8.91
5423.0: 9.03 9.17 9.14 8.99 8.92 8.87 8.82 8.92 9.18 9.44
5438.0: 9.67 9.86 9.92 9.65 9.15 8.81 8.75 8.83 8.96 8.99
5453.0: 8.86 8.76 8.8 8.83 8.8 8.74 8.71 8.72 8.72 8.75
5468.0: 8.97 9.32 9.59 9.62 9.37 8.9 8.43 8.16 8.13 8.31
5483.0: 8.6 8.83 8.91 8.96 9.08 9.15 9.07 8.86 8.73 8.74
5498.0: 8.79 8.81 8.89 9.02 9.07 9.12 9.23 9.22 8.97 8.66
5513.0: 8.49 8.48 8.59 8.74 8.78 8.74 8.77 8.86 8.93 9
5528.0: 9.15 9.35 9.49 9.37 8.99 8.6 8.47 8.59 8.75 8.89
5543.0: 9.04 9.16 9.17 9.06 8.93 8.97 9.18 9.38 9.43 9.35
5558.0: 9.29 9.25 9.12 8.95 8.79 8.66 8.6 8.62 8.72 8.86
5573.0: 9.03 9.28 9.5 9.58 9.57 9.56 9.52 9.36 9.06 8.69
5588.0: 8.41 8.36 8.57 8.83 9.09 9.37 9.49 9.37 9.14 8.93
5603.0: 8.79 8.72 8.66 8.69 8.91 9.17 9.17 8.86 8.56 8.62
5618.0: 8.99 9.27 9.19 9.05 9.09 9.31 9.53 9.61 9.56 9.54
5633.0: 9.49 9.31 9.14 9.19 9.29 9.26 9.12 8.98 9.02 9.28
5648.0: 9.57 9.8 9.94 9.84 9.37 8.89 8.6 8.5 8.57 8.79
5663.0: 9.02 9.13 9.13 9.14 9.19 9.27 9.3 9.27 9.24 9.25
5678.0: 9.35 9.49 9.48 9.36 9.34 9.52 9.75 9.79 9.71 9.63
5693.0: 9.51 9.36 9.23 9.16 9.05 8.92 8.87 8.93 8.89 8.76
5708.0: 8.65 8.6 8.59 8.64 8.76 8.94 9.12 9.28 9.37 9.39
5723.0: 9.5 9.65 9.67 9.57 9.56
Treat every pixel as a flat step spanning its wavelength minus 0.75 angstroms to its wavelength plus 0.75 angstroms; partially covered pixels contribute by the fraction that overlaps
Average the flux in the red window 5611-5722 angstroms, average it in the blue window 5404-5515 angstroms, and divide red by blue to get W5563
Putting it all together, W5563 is 1.03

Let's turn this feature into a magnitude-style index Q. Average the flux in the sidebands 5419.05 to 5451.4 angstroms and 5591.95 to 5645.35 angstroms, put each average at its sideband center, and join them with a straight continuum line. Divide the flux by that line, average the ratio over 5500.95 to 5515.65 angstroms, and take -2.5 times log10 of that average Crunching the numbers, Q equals 0.03 mag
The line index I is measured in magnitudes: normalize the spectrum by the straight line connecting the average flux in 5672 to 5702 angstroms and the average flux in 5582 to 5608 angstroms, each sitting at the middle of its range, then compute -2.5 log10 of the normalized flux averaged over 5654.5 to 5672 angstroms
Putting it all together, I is 0.037 mag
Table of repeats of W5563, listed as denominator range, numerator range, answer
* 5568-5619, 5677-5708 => 1.03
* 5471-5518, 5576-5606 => 1.03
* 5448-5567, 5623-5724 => 1.03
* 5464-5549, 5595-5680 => 1.03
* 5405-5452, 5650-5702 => 1.03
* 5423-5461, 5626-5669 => 1.02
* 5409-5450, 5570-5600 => 1.00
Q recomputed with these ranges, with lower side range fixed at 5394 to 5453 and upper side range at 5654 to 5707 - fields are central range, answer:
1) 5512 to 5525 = 0.04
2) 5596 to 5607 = 0.01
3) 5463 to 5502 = 0.02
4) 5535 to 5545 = 0.03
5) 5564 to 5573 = 0.04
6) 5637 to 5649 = -0.01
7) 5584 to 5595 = 0.04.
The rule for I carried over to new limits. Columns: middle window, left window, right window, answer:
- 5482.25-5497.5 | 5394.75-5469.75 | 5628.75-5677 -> 0.01 mag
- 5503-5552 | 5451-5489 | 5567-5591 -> 0.00 mag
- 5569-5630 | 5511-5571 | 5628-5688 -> 0.00 mag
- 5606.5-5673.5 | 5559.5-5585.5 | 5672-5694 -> 0.02 mag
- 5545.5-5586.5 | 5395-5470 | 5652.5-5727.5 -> -0.01 mag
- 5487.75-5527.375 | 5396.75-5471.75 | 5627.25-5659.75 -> 0.02 mag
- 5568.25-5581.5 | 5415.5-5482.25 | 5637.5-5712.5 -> -0.01 mag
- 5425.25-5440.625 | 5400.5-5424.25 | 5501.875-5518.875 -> -0.06 mag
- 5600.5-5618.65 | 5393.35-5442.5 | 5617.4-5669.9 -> 0.04 mag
